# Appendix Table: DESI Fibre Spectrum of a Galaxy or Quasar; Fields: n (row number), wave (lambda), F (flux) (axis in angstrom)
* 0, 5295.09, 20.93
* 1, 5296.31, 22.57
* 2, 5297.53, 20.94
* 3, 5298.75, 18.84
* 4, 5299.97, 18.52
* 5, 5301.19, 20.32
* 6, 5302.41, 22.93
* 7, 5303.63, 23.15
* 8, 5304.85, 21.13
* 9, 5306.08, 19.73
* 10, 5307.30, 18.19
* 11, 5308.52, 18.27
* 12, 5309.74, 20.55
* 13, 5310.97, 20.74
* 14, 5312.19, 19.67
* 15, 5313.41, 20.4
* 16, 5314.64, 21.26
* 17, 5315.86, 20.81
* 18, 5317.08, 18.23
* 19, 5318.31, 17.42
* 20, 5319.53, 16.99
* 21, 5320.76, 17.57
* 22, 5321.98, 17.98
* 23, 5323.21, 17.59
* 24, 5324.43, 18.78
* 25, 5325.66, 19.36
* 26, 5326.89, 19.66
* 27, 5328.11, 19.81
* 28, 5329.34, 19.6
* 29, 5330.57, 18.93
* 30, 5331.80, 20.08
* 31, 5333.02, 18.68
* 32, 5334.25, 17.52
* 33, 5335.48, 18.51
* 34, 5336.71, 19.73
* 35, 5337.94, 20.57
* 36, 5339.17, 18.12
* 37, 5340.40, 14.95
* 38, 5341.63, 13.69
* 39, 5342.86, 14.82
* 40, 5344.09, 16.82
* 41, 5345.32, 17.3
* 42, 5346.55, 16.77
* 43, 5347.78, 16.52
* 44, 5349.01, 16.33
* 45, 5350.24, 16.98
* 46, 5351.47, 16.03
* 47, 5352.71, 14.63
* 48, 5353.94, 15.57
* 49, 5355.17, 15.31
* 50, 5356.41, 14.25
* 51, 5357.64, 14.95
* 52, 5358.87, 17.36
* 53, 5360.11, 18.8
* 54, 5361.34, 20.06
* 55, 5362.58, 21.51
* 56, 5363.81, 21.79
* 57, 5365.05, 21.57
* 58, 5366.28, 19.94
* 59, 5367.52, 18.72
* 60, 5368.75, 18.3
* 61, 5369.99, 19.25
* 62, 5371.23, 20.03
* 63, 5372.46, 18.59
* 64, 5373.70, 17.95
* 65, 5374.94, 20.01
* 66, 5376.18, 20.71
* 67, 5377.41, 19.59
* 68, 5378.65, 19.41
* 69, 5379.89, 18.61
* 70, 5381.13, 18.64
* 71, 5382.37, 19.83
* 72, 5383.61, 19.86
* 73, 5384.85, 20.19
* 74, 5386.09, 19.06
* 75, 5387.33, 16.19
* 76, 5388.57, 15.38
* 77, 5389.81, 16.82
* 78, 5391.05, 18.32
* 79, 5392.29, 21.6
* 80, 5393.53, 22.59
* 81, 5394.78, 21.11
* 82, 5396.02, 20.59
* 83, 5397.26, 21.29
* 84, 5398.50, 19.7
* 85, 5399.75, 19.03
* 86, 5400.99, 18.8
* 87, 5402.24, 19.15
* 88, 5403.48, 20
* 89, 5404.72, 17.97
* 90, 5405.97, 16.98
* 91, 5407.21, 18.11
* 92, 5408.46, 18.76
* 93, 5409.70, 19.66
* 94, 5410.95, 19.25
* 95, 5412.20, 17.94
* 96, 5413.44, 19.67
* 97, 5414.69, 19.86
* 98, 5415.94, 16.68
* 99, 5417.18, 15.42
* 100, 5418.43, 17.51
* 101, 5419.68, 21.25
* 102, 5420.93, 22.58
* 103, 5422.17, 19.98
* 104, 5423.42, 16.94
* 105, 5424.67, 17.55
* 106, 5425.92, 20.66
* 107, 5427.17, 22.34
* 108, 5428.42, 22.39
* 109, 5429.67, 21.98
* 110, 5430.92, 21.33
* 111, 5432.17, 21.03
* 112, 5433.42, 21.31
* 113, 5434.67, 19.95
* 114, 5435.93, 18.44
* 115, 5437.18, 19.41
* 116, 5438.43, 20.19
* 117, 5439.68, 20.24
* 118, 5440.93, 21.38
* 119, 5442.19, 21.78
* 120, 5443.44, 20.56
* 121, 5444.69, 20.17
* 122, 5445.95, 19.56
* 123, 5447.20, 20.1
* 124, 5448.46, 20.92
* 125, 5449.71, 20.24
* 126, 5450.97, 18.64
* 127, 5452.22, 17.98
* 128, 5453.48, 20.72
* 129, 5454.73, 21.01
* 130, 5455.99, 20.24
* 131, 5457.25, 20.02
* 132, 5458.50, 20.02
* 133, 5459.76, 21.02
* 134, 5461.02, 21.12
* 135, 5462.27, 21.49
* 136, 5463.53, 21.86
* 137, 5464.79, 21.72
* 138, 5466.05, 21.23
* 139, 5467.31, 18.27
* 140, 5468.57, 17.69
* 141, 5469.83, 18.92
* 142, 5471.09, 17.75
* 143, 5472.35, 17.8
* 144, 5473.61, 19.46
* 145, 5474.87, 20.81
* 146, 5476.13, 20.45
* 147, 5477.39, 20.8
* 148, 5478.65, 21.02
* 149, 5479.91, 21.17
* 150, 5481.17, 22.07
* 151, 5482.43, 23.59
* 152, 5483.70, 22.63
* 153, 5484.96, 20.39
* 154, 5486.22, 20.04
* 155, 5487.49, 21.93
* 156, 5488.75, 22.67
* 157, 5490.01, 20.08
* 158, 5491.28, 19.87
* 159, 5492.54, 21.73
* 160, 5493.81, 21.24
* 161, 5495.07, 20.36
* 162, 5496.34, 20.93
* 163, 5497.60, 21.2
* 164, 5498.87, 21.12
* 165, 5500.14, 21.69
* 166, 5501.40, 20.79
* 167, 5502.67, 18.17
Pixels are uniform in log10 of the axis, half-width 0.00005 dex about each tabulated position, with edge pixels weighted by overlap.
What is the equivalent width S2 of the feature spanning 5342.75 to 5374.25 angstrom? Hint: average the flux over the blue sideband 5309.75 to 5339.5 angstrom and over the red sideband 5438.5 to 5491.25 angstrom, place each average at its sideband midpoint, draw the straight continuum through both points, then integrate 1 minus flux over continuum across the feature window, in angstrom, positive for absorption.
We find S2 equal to 2.8 angstrom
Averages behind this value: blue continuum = 19.1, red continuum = 20.5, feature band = 17.7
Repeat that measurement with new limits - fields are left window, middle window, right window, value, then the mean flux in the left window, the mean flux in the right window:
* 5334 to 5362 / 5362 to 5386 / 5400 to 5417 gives -2.9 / 16.8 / 18.6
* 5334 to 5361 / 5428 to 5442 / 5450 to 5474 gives -1.2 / 16.6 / 19.8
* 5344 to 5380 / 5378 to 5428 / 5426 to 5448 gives 1.0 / 18.1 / 20.7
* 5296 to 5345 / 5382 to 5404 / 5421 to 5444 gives 0.6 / 19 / 20.5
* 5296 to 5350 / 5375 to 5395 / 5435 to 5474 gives 0.2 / 18.8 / 20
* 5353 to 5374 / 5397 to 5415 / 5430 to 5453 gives 0.3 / 18.4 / 20.2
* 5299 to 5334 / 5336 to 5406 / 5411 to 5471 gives 4.6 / 19.5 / 20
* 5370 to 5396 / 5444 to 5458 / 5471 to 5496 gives 0.3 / 19.3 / 20.9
